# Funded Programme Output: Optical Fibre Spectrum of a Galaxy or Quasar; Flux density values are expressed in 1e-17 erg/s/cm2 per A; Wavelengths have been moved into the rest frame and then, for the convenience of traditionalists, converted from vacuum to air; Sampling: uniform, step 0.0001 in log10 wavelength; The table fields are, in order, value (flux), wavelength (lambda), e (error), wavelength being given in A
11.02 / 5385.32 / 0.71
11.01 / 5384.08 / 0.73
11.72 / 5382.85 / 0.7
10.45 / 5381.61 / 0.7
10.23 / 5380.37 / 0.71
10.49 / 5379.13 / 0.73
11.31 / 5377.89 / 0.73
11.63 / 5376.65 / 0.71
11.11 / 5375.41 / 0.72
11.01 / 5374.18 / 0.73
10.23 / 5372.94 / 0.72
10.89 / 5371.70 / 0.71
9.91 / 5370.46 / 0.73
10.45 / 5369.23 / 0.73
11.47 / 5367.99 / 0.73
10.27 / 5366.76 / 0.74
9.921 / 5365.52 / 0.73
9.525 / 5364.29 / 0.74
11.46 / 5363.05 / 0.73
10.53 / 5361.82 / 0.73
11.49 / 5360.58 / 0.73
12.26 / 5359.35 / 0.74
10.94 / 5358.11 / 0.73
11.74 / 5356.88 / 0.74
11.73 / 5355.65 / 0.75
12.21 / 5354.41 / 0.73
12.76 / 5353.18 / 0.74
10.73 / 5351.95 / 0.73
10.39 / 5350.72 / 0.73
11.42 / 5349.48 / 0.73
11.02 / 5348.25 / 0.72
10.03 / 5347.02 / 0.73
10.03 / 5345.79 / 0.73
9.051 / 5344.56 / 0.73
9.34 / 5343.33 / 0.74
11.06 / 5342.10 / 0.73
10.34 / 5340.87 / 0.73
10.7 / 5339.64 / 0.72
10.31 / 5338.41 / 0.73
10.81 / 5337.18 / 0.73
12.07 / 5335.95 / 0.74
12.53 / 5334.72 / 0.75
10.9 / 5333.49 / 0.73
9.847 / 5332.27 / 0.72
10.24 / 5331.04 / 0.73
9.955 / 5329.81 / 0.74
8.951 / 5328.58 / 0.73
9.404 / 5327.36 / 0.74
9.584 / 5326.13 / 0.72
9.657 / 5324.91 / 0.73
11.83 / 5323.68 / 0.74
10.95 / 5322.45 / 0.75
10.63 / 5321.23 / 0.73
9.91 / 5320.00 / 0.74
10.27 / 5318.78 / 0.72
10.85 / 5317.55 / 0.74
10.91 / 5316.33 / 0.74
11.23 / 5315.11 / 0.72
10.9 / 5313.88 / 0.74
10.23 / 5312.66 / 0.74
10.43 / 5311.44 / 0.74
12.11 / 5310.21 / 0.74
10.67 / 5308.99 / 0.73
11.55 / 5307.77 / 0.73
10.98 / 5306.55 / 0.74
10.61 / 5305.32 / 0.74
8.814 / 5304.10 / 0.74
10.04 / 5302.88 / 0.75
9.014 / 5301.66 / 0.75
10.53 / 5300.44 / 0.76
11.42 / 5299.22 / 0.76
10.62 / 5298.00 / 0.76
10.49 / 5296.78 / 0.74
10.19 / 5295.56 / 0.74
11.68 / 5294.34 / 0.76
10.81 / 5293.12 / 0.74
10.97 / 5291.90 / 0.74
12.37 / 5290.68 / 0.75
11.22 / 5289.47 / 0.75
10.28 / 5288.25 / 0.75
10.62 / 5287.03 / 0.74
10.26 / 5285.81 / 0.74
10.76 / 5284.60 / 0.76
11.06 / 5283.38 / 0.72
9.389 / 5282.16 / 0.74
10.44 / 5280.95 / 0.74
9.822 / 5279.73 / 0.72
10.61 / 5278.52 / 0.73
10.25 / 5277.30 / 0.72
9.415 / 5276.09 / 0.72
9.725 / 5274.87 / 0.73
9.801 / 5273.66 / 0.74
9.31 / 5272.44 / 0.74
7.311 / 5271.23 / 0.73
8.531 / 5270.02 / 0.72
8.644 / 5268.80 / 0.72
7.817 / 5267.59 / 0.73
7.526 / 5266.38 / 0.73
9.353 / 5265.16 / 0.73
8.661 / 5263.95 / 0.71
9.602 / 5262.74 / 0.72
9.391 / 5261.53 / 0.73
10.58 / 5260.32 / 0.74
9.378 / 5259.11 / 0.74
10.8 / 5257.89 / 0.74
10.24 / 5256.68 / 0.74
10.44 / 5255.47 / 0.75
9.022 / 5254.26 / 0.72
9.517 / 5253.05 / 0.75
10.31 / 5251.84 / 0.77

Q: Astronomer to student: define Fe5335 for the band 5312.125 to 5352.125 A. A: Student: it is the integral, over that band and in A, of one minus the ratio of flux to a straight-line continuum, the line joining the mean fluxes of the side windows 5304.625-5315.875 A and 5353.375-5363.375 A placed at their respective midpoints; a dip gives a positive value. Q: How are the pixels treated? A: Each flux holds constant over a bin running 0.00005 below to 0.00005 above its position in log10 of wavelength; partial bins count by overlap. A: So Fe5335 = 2.7 A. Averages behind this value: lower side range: 10.9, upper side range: 11.6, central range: 10.5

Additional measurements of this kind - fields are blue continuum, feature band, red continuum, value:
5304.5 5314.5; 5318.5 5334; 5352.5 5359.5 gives 1.5 A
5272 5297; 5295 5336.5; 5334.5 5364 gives 0.7 A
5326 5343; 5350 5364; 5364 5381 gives -1.1 A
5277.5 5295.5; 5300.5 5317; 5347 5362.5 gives 0.5 A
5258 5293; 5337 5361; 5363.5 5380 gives -1.1 A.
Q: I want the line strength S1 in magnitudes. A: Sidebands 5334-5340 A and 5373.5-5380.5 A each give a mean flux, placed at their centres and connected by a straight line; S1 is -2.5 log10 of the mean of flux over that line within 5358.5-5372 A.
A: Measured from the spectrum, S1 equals 0.035 mag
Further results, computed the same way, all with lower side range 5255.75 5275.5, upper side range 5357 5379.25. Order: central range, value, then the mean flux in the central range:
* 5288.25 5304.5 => -0.10 mag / 10.6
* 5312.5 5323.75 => -0.07 mag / 10.7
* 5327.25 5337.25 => -0.03 mag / 10.6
